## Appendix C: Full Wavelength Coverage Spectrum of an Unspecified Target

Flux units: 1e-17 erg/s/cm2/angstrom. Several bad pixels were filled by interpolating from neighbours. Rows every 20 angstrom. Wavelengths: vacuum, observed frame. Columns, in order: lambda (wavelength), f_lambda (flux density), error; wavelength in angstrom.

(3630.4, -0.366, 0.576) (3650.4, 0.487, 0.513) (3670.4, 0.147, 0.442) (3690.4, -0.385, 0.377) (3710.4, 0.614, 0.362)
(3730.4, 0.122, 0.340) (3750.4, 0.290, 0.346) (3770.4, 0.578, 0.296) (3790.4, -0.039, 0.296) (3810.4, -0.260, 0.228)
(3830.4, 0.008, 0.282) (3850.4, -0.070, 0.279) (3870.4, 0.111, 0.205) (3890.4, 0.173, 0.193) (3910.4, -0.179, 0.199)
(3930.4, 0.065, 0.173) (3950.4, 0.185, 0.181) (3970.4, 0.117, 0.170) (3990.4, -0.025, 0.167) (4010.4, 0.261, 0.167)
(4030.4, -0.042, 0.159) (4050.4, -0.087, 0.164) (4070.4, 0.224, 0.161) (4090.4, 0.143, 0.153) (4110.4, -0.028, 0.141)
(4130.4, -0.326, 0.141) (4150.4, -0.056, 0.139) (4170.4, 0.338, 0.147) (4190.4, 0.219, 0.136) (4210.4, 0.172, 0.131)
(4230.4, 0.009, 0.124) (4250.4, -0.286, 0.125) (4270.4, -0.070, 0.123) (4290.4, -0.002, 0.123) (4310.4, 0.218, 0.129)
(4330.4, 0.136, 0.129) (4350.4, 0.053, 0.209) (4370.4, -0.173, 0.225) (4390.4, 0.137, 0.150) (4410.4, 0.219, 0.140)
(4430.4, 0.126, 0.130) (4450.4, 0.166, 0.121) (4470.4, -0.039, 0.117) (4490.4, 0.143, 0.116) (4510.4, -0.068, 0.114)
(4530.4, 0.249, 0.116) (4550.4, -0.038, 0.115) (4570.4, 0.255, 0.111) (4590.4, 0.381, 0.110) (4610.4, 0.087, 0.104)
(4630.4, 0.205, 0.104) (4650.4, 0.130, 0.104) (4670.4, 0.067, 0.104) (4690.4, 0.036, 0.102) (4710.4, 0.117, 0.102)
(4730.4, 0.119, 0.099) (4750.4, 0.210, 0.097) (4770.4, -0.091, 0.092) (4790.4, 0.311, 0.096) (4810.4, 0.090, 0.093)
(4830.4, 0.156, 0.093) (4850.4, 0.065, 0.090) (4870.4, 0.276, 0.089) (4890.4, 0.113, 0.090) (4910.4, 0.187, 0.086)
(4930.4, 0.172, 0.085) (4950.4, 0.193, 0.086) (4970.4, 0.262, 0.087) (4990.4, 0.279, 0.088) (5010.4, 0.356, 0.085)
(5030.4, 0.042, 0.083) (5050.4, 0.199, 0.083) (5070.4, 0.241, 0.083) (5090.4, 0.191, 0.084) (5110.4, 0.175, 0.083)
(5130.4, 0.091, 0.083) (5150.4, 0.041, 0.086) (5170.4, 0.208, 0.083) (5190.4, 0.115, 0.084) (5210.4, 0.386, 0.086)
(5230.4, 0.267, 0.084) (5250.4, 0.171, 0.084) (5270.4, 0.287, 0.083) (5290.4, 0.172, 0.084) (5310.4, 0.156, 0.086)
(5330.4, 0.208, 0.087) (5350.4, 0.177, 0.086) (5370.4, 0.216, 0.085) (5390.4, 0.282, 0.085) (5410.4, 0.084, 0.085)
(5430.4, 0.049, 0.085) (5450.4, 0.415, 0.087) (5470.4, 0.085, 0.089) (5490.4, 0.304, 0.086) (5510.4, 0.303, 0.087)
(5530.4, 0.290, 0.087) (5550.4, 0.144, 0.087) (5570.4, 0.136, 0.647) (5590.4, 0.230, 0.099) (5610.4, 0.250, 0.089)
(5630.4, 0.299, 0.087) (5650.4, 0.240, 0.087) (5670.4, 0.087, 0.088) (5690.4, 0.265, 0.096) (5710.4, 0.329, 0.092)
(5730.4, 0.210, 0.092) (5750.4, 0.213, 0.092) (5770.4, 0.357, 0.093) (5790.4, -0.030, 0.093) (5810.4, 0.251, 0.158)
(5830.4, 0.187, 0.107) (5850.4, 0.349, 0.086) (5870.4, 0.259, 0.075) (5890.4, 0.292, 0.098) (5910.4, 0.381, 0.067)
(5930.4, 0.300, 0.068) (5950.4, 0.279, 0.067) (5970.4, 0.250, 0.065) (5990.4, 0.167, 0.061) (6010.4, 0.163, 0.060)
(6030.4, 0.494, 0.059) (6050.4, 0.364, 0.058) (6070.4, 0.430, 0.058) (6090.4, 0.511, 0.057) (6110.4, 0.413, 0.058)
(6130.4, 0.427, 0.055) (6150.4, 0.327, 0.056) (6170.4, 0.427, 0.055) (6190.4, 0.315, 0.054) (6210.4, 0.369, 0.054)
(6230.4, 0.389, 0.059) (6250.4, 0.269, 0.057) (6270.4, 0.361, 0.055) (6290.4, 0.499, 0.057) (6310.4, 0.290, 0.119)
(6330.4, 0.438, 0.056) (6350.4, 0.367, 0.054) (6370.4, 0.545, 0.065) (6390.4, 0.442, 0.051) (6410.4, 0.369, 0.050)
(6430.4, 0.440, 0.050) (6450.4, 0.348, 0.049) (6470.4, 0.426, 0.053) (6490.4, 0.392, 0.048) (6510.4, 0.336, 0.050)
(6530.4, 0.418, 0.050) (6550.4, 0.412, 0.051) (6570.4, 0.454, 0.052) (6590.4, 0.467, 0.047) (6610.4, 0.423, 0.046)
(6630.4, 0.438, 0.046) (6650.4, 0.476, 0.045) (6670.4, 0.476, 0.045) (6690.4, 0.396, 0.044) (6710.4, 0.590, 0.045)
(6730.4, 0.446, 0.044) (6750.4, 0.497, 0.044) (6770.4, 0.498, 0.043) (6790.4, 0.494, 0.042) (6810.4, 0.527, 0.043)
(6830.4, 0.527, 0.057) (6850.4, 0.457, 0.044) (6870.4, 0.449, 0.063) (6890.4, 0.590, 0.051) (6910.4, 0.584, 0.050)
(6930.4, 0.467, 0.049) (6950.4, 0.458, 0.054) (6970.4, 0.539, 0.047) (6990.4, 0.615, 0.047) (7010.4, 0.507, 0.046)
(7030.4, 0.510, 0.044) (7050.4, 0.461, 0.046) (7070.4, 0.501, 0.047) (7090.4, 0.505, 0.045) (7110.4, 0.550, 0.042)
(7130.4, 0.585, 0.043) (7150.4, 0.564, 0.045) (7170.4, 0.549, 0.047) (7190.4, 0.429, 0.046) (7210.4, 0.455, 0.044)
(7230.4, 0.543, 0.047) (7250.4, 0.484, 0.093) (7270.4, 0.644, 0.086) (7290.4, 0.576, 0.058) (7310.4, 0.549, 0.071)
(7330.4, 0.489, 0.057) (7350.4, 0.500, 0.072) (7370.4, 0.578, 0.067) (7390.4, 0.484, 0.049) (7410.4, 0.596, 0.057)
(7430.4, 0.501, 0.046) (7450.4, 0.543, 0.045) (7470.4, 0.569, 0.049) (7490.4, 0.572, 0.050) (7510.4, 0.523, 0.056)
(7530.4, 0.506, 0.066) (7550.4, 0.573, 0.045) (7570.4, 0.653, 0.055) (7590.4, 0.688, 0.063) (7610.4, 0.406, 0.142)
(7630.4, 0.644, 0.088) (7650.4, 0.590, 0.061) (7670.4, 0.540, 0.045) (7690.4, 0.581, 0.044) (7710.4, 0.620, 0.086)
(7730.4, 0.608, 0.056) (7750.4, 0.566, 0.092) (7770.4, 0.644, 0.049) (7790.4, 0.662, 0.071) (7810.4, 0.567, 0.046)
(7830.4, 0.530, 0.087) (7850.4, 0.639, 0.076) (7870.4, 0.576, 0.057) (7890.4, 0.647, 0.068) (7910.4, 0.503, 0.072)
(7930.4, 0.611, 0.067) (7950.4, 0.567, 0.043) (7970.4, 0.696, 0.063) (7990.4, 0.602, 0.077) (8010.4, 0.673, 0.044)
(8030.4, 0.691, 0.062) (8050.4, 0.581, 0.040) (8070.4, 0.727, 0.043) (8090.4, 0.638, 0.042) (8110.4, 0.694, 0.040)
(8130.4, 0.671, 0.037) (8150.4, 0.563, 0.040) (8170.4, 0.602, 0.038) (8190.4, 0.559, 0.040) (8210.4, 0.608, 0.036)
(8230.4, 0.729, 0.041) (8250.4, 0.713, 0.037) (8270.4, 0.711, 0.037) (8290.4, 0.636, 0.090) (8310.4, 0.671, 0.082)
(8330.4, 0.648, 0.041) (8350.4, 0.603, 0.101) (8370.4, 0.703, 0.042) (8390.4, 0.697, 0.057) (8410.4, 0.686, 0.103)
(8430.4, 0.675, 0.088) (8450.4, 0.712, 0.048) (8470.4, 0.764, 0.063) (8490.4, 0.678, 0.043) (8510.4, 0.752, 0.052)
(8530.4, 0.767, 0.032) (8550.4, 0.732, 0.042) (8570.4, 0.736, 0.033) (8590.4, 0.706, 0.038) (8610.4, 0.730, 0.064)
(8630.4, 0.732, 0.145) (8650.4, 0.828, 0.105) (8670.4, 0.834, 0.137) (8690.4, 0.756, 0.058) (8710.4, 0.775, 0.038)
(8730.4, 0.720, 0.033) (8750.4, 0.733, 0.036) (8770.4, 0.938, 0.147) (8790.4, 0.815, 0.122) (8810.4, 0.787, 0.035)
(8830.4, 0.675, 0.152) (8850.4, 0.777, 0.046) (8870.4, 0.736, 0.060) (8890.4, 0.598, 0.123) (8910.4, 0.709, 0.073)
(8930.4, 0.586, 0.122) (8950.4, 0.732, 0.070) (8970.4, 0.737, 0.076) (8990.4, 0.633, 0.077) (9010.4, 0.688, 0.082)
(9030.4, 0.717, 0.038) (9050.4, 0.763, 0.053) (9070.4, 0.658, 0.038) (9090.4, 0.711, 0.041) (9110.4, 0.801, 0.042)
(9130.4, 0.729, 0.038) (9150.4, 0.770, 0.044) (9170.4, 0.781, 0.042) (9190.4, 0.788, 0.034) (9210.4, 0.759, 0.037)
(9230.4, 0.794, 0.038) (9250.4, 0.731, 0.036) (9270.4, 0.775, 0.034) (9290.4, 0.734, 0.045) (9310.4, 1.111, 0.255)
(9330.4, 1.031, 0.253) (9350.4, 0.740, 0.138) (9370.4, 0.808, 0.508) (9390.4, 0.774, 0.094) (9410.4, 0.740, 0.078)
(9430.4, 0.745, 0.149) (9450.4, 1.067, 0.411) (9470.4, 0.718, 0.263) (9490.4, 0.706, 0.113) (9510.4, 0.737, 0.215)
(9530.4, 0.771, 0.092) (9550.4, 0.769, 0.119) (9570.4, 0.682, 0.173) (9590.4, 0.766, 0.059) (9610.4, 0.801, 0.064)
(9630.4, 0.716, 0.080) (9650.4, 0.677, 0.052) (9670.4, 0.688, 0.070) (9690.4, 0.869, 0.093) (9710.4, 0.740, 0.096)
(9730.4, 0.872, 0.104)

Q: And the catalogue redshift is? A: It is 0.509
